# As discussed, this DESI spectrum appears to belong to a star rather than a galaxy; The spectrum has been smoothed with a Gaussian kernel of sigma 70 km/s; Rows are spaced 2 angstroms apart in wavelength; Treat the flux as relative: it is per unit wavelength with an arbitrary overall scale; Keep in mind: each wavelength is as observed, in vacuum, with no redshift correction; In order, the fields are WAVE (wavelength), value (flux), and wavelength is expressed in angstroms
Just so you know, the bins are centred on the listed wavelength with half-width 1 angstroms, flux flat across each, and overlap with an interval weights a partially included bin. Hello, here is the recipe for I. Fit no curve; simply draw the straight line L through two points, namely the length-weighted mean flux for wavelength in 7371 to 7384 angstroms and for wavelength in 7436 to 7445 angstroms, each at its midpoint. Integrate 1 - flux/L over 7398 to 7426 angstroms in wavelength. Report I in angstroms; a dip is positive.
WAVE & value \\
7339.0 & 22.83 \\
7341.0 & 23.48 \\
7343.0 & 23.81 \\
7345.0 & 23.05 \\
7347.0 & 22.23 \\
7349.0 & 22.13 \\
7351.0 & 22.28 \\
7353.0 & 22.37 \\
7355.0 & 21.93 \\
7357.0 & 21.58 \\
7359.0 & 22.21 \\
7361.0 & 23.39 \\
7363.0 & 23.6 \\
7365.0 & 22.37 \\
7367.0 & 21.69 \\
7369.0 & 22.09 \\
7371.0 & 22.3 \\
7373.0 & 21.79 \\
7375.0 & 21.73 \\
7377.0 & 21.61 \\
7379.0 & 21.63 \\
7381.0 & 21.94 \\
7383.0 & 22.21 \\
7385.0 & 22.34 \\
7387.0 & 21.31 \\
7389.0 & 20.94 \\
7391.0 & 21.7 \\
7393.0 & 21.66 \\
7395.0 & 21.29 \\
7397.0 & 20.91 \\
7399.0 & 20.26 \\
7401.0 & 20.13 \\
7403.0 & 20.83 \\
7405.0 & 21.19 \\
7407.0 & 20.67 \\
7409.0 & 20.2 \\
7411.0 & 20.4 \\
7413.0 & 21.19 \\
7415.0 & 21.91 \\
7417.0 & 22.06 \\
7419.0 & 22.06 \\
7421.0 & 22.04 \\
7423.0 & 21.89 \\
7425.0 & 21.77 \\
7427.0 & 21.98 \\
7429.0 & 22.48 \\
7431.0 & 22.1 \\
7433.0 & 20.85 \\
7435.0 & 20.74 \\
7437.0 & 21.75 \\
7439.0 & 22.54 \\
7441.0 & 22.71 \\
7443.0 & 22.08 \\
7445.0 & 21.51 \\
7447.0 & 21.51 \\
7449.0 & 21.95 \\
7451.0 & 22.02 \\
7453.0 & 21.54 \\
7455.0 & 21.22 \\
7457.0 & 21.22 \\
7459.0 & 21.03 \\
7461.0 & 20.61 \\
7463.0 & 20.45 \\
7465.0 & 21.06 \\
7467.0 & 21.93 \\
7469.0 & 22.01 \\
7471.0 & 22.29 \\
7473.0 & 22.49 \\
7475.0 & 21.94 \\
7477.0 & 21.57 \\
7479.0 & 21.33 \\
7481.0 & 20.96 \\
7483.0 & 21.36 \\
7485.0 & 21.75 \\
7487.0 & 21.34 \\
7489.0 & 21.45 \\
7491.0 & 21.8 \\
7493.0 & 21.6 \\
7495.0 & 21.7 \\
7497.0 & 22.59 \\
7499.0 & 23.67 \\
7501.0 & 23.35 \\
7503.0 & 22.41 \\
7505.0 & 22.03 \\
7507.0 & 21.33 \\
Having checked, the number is 1.1 angstroms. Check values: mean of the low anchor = 21.9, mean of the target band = 21.2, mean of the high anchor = 22.2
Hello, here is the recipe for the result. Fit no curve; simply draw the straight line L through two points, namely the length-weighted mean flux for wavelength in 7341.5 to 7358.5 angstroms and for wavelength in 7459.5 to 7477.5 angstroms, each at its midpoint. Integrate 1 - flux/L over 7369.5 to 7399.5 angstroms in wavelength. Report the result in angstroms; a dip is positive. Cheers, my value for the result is 0.8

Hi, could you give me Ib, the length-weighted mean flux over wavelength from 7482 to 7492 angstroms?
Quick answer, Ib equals 21.5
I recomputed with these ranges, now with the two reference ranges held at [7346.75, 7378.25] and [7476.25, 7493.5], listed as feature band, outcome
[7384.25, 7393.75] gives 0.2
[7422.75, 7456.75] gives -0.1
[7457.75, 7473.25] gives 0.1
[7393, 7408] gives 0.8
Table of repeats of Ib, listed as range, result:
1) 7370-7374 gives 22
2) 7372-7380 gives 21.7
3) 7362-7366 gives 23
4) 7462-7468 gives 21.1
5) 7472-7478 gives 22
